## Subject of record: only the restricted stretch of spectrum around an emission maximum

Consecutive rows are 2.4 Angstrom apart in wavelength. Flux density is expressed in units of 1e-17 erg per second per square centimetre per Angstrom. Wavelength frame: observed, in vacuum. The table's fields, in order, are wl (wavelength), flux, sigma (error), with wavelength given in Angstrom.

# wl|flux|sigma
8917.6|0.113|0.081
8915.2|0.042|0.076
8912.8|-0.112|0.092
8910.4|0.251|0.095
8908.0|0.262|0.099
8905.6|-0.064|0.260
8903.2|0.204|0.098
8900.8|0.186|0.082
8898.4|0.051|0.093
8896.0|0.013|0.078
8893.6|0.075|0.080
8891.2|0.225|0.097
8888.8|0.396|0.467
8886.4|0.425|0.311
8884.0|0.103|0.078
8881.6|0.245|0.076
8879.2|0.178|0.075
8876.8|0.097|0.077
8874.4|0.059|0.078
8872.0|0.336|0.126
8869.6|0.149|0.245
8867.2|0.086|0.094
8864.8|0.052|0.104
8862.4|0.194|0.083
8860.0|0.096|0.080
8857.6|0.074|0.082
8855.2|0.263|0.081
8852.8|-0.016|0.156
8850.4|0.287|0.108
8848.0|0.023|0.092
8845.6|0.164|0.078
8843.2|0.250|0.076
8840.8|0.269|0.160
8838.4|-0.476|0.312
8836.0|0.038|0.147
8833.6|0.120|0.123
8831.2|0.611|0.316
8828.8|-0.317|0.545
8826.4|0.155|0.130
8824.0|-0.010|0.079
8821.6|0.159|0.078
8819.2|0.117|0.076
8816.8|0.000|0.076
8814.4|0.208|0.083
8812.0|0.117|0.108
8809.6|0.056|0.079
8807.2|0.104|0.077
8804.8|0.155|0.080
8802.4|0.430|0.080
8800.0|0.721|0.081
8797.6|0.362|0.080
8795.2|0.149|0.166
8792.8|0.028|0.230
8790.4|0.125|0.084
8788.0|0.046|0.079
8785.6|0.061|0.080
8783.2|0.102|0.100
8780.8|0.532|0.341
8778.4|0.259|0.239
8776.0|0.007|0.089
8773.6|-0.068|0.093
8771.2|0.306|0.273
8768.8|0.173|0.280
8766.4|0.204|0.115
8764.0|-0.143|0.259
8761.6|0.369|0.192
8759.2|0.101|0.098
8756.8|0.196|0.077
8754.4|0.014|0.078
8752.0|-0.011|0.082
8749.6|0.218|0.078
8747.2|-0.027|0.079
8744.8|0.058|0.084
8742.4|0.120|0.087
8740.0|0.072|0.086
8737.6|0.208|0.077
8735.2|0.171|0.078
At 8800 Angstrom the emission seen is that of [O III] 5007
